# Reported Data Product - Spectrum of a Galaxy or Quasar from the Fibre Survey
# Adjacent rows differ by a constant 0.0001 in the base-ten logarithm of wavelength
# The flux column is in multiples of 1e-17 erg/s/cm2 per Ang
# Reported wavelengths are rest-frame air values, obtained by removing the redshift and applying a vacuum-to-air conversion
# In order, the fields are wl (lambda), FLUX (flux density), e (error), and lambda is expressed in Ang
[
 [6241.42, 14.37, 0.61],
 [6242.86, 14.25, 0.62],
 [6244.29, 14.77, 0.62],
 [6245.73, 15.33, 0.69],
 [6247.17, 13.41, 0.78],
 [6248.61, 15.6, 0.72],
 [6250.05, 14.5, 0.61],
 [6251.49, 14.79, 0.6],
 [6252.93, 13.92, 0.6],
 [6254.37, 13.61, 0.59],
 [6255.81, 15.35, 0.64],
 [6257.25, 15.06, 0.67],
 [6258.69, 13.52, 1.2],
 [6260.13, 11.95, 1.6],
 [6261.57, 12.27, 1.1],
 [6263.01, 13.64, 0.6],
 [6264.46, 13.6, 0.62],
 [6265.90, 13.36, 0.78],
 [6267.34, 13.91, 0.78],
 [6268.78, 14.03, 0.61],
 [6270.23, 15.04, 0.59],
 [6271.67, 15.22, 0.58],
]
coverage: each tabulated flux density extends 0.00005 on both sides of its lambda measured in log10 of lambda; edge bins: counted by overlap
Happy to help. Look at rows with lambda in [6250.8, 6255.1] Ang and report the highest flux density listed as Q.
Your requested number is 14.79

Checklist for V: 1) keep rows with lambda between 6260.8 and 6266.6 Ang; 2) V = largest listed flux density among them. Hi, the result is 13.64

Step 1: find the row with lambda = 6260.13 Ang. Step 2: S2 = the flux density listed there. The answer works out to 11.95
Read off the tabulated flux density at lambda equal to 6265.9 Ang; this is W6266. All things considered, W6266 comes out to 13.36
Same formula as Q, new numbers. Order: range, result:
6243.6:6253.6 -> 15.6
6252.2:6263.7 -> 15.35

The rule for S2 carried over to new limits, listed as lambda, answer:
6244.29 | 14.77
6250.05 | 14.5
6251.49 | 14.79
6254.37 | 13.61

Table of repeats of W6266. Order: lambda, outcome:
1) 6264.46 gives 13.6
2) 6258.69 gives 13.52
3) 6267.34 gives 13.91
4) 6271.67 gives 15.22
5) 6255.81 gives 15.35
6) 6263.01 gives 13.64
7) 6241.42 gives 14.37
